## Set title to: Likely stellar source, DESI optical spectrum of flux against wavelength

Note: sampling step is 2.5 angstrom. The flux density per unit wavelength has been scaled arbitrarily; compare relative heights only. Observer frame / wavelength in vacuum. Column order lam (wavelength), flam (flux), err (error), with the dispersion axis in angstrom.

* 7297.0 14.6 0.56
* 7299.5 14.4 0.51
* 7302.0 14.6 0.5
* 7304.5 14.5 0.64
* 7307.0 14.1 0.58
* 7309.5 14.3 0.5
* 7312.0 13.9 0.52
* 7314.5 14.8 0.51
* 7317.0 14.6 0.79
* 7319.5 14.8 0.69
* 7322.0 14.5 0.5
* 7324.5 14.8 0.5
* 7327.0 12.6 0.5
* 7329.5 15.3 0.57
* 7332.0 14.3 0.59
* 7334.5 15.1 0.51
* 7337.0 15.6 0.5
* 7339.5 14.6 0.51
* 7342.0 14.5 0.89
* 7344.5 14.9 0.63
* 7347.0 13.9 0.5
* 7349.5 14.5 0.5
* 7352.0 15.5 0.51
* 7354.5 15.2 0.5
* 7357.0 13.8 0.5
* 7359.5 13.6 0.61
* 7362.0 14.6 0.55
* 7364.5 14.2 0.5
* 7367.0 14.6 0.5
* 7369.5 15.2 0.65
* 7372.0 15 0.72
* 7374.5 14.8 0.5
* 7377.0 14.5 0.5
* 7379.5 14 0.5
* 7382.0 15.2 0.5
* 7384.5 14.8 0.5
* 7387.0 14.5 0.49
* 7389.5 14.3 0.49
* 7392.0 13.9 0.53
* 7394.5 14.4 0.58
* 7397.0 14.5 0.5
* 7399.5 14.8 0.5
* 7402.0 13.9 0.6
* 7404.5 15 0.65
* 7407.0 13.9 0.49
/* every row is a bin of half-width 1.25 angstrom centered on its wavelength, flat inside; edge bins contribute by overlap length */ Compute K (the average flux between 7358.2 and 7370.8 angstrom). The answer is 14.4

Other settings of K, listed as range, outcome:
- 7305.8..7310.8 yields 14.2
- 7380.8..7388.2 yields 14.8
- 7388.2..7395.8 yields 14.2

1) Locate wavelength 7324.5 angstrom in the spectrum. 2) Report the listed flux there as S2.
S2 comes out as 14.8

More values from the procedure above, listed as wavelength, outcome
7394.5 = 14.4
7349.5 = 14.5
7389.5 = 14.3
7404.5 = 15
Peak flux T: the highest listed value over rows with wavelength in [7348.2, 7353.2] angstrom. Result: 15.5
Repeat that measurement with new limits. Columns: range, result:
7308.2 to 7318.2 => 14.8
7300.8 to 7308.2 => 14.6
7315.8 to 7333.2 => 15.3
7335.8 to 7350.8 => 15.6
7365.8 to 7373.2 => 15.2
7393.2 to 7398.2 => 14.5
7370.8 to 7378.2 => 15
